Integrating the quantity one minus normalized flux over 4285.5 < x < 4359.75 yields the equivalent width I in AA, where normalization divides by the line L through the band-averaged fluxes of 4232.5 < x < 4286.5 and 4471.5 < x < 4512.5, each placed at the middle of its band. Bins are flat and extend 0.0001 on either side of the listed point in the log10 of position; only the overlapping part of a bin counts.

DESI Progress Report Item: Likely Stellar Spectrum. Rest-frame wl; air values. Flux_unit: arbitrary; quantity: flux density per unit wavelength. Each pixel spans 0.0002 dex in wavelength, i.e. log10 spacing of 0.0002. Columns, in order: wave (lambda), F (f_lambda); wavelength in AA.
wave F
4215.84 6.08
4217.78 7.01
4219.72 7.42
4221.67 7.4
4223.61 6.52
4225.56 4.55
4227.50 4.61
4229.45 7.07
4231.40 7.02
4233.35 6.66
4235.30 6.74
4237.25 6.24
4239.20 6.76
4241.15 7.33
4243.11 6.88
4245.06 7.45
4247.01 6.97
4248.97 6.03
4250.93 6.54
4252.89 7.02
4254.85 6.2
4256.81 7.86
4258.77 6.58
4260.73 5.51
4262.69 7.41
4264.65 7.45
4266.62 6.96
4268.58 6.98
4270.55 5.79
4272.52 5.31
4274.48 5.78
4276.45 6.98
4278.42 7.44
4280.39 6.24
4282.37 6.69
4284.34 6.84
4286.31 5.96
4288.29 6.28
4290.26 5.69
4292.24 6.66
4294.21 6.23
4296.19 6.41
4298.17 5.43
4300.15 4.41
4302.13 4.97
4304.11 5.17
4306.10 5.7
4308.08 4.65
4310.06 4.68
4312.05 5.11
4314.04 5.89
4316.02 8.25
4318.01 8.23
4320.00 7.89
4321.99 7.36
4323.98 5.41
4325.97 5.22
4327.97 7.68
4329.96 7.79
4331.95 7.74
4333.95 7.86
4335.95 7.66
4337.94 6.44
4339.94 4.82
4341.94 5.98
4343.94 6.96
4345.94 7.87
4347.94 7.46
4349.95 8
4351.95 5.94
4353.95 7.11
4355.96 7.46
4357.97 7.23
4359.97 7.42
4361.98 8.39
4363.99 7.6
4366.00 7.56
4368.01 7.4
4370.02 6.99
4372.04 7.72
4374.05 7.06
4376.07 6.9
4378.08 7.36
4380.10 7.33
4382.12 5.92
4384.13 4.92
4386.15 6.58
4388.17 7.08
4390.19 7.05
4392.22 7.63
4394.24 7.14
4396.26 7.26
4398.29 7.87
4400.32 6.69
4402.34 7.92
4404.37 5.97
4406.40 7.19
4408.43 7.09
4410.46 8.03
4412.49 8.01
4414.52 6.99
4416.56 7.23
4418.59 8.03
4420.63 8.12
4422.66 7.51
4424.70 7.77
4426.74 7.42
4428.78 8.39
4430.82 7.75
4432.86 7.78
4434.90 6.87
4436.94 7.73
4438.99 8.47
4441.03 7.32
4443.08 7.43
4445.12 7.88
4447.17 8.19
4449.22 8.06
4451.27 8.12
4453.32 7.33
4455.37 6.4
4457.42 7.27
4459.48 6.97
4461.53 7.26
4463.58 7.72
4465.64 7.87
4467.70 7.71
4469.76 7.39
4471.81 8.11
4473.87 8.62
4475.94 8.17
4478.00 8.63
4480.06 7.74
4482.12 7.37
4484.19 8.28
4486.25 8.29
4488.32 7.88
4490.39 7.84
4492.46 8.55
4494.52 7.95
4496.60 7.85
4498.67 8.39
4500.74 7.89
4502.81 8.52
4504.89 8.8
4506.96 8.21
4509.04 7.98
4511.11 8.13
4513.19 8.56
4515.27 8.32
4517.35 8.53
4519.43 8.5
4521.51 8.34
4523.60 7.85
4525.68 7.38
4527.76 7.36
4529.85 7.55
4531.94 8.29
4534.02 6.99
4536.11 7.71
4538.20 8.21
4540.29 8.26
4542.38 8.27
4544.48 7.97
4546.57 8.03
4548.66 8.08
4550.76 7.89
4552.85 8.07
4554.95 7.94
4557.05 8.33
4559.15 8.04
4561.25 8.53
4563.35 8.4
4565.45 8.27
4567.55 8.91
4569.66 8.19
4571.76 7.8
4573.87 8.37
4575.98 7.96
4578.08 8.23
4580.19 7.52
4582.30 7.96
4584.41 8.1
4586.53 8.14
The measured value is 6.3 AA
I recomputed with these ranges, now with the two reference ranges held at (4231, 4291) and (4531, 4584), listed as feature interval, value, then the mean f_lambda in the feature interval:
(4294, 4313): 4.45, 5.24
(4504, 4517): -0.79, 8.34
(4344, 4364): -0.93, 7.42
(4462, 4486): -0.87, 7.96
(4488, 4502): -0.51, 8.07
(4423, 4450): -0.97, 7.76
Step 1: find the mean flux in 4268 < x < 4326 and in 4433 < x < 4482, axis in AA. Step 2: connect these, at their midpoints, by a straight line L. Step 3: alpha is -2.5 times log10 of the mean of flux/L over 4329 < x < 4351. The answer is -0.093 mag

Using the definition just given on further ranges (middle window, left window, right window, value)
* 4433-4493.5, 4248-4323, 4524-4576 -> -0.04 mag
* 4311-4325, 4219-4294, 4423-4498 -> 0.01 mag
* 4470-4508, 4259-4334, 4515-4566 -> -0.06 mag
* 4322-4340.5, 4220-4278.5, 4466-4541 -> 0.04 mag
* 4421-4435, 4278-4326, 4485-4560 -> -0.07 mag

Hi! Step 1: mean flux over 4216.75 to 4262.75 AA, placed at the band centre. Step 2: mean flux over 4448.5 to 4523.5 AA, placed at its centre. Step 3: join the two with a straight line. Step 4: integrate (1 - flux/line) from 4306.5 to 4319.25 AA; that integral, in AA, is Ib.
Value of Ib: 1.6 AA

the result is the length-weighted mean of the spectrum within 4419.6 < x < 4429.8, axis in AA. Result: 7.84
